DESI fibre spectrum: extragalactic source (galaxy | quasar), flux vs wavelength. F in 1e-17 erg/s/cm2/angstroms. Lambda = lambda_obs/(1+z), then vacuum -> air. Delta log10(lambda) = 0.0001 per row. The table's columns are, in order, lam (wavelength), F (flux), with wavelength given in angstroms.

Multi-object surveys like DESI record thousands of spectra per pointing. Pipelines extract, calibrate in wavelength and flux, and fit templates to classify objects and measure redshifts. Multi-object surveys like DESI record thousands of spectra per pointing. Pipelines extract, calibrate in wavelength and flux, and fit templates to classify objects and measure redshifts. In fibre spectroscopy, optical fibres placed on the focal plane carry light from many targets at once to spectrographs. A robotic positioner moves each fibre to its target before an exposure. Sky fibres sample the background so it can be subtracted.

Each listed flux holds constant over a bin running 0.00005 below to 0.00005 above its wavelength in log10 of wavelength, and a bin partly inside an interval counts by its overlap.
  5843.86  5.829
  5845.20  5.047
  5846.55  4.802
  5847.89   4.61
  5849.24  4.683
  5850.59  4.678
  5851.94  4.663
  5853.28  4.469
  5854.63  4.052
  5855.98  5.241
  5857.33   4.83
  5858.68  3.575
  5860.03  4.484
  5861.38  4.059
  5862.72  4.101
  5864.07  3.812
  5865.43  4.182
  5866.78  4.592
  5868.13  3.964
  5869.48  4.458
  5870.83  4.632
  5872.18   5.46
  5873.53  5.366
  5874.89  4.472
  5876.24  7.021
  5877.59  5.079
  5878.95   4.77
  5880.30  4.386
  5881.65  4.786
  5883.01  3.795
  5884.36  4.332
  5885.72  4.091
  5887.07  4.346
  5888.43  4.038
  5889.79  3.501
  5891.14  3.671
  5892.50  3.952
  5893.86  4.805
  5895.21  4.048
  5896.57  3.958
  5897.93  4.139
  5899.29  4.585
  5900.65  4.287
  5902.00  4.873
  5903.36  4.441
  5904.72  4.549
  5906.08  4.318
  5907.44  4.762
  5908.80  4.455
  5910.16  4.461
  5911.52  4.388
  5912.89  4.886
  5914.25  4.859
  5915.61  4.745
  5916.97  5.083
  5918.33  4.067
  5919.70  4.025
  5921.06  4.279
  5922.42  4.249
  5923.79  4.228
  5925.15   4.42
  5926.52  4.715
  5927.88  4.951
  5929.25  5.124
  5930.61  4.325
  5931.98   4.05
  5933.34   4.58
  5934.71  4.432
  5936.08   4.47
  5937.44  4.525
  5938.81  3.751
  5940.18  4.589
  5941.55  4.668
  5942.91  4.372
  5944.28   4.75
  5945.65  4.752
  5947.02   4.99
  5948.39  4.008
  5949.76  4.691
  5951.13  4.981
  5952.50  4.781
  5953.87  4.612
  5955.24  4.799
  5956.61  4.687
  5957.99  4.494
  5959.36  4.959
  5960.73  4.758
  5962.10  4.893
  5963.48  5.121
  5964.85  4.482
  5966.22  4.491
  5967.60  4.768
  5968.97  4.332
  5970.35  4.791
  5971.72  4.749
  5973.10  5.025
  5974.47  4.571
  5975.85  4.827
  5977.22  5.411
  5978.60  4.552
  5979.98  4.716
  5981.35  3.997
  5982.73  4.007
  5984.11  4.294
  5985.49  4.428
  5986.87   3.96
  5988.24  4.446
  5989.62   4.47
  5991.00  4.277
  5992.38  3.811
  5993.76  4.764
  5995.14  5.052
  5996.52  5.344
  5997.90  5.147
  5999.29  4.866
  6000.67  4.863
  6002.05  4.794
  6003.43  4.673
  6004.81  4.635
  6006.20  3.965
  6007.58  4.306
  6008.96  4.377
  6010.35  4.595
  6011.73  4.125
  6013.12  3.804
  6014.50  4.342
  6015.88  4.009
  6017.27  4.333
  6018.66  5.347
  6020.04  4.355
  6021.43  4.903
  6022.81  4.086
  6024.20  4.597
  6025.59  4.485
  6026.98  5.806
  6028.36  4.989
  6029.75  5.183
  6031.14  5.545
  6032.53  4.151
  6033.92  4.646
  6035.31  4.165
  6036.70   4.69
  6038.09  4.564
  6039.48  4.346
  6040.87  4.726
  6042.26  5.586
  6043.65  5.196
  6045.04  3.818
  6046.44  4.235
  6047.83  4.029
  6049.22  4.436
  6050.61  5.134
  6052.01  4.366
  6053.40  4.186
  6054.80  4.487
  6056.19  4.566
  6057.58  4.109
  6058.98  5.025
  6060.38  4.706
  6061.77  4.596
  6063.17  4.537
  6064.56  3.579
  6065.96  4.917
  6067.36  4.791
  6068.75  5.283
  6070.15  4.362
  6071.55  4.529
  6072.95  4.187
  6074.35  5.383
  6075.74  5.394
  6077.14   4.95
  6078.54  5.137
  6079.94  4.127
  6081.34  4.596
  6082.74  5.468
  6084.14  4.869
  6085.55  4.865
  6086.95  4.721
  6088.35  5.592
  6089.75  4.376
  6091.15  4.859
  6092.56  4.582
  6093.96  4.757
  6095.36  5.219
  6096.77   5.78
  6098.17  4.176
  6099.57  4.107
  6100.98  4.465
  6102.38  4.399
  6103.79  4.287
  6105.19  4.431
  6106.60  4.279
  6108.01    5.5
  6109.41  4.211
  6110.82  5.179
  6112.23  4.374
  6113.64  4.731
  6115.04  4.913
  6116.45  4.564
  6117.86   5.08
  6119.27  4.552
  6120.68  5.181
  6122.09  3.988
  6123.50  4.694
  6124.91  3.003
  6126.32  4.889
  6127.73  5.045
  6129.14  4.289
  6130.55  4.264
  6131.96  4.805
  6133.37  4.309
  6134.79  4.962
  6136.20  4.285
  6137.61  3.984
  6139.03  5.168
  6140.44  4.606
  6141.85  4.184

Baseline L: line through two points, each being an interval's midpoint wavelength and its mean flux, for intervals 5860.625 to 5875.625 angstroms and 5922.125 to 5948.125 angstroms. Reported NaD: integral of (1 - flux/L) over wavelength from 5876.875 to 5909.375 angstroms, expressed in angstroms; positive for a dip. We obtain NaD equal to 1.1 angstroms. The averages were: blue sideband 4.48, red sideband 4.52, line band 4.34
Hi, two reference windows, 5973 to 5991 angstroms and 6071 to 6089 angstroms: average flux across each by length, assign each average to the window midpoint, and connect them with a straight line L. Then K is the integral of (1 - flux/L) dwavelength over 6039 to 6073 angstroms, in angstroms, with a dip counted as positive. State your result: 1.8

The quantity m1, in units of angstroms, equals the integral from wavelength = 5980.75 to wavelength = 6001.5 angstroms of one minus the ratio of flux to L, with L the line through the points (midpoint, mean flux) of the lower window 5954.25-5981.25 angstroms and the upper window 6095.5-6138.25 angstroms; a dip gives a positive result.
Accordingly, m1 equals 0.9 angstroms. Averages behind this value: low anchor 4.74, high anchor 4.57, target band 4.52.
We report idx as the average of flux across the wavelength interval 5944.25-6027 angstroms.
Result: 4.6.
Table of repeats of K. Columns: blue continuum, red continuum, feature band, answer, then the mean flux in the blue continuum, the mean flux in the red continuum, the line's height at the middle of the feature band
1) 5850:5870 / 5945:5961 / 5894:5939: 0.9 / 4.34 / 4.71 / 4.56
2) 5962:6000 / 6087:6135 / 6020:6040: -0.4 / 4.62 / 4.64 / 4.63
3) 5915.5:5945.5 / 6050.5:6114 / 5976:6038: 0.1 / 4.47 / 4.69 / 4.58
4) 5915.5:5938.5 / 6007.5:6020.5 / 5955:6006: -2.8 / 4.47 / 4.36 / 4.4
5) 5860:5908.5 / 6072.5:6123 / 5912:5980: -1.3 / 4.45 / 4.76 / 4.54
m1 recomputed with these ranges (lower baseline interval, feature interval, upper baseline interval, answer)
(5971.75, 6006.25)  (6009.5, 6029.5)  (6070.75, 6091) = 0.5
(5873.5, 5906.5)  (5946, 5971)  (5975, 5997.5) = -1.1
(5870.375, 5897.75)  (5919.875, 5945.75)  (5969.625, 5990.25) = 0.4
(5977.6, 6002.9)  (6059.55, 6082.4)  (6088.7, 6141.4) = -0.6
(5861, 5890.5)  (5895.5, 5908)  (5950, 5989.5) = 0.4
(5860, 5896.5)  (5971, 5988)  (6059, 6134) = 0.0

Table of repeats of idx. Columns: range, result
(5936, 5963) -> 4.63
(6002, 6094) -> 4.64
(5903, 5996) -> 4.56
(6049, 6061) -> 4.56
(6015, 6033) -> 4.76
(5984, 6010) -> 4.56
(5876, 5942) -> 4.45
